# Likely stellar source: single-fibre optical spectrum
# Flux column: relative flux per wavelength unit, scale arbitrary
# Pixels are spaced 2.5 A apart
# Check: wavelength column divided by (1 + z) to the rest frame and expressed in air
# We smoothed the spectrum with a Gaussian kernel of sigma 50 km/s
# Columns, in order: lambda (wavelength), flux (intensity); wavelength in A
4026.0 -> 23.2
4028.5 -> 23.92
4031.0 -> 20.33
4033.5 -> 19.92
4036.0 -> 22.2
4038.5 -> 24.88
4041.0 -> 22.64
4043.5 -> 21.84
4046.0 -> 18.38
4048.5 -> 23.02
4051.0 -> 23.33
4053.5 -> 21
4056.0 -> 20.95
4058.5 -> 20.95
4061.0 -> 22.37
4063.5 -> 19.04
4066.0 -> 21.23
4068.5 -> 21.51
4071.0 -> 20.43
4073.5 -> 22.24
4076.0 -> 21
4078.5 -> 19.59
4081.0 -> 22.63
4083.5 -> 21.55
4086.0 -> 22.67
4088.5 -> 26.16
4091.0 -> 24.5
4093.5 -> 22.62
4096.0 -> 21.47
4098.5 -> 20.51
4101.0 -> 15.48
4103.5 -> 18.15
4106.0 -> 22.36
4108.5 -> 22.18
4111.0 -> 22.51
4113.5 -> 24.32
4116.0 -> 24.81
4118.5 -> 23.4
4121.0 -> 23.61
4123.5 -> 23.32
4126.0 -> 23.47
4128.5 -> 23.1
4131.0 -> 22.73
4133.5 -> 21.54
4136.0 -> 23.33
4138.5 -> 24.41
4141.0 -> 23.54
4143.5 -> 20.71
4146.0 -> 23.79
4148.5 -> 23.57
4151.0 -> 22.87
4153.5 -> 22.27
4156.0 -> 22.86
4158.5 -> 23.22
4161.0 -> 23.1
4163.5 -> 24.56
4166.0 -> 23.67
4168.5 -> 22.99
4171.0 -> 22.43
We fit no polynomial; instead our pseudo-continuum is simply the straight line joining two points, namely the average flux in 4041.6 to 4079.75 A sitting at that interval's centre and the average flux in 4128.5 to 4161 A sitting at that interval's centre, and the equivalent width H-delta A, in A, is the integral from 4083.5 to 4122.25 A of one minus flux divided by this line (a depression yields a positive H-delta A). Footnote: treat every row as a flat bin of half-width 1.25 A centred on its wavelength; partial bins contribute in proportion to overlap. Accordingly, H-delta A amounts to -0.45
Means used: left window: 21.2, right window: 22.9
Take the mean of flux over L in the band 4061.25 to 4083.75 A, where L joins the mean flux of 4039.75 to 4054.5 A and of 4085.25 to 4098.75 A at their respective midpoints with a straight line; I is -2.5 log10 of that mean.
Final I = 0.074 mag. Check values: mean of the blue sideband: 21.7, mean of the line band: 21.1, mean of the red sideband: 23.2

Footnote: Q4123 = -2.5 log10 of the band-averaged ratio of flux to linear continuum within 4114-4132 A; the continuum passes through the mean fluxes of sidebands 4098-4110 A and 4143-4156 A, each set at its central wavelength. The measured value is -0.124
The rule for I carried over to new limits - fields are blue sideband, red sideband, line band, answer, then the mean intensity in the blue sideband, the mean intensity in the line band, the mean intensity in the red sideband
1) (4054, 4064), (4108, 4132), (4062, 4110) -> 0.03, 21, 21.3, 23.4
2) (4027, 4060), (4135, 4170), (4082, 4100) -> -0.01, 21.8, 22.7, 23.2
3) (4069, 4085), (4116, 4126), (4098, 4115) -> 0.10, 21.3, 20.9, 23.6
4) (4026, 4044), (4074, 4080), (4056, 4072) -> 0.01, 22.3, 20.9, 20.6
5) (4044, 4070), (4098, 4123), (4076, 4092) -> -0.06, 21.2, 22.7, 21.8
